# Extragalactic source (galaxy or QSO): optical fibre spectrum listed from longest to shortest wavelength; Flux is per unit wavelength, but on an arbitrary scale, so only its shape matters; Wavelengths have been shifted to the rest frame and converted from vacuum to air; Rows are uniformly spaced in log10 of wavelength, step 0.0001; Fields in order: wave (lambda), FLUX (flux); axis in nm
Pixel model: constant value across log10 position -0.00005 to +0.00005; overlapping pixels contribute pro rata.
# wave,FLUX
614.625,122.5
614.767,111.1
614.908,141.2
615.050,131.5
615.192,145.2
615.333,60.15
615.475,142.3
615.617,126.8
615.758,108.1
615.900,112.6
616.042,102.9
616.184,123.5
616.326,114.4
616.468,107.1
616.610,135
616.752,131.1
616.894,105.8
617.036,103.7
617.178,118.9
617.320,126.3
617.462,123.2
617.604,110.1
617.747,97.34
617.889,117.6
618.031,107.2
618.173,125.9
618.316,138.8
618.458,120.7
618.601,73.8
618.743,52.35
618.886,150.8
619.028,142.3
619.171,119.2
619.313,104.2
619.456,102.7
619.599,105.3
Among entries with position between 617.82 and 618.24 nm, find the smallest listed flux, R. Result 107.2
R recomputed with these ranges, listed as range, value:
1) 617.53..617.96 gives 97.34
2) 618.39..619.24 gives 52.35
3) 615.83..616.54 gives 102.9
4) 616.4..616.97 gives 105.8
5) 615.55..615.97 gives 108.1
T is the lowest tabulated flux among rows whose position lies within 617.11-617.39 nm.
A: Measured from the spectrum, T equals 118.9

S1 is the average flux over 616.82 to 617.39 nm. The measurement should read 114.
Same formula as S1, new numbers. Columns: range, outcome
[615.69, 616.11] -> 108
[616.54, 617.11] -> 119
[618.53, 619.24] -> 108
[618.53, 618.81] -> 63.3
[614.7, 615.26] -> 132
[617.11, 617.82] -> 115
